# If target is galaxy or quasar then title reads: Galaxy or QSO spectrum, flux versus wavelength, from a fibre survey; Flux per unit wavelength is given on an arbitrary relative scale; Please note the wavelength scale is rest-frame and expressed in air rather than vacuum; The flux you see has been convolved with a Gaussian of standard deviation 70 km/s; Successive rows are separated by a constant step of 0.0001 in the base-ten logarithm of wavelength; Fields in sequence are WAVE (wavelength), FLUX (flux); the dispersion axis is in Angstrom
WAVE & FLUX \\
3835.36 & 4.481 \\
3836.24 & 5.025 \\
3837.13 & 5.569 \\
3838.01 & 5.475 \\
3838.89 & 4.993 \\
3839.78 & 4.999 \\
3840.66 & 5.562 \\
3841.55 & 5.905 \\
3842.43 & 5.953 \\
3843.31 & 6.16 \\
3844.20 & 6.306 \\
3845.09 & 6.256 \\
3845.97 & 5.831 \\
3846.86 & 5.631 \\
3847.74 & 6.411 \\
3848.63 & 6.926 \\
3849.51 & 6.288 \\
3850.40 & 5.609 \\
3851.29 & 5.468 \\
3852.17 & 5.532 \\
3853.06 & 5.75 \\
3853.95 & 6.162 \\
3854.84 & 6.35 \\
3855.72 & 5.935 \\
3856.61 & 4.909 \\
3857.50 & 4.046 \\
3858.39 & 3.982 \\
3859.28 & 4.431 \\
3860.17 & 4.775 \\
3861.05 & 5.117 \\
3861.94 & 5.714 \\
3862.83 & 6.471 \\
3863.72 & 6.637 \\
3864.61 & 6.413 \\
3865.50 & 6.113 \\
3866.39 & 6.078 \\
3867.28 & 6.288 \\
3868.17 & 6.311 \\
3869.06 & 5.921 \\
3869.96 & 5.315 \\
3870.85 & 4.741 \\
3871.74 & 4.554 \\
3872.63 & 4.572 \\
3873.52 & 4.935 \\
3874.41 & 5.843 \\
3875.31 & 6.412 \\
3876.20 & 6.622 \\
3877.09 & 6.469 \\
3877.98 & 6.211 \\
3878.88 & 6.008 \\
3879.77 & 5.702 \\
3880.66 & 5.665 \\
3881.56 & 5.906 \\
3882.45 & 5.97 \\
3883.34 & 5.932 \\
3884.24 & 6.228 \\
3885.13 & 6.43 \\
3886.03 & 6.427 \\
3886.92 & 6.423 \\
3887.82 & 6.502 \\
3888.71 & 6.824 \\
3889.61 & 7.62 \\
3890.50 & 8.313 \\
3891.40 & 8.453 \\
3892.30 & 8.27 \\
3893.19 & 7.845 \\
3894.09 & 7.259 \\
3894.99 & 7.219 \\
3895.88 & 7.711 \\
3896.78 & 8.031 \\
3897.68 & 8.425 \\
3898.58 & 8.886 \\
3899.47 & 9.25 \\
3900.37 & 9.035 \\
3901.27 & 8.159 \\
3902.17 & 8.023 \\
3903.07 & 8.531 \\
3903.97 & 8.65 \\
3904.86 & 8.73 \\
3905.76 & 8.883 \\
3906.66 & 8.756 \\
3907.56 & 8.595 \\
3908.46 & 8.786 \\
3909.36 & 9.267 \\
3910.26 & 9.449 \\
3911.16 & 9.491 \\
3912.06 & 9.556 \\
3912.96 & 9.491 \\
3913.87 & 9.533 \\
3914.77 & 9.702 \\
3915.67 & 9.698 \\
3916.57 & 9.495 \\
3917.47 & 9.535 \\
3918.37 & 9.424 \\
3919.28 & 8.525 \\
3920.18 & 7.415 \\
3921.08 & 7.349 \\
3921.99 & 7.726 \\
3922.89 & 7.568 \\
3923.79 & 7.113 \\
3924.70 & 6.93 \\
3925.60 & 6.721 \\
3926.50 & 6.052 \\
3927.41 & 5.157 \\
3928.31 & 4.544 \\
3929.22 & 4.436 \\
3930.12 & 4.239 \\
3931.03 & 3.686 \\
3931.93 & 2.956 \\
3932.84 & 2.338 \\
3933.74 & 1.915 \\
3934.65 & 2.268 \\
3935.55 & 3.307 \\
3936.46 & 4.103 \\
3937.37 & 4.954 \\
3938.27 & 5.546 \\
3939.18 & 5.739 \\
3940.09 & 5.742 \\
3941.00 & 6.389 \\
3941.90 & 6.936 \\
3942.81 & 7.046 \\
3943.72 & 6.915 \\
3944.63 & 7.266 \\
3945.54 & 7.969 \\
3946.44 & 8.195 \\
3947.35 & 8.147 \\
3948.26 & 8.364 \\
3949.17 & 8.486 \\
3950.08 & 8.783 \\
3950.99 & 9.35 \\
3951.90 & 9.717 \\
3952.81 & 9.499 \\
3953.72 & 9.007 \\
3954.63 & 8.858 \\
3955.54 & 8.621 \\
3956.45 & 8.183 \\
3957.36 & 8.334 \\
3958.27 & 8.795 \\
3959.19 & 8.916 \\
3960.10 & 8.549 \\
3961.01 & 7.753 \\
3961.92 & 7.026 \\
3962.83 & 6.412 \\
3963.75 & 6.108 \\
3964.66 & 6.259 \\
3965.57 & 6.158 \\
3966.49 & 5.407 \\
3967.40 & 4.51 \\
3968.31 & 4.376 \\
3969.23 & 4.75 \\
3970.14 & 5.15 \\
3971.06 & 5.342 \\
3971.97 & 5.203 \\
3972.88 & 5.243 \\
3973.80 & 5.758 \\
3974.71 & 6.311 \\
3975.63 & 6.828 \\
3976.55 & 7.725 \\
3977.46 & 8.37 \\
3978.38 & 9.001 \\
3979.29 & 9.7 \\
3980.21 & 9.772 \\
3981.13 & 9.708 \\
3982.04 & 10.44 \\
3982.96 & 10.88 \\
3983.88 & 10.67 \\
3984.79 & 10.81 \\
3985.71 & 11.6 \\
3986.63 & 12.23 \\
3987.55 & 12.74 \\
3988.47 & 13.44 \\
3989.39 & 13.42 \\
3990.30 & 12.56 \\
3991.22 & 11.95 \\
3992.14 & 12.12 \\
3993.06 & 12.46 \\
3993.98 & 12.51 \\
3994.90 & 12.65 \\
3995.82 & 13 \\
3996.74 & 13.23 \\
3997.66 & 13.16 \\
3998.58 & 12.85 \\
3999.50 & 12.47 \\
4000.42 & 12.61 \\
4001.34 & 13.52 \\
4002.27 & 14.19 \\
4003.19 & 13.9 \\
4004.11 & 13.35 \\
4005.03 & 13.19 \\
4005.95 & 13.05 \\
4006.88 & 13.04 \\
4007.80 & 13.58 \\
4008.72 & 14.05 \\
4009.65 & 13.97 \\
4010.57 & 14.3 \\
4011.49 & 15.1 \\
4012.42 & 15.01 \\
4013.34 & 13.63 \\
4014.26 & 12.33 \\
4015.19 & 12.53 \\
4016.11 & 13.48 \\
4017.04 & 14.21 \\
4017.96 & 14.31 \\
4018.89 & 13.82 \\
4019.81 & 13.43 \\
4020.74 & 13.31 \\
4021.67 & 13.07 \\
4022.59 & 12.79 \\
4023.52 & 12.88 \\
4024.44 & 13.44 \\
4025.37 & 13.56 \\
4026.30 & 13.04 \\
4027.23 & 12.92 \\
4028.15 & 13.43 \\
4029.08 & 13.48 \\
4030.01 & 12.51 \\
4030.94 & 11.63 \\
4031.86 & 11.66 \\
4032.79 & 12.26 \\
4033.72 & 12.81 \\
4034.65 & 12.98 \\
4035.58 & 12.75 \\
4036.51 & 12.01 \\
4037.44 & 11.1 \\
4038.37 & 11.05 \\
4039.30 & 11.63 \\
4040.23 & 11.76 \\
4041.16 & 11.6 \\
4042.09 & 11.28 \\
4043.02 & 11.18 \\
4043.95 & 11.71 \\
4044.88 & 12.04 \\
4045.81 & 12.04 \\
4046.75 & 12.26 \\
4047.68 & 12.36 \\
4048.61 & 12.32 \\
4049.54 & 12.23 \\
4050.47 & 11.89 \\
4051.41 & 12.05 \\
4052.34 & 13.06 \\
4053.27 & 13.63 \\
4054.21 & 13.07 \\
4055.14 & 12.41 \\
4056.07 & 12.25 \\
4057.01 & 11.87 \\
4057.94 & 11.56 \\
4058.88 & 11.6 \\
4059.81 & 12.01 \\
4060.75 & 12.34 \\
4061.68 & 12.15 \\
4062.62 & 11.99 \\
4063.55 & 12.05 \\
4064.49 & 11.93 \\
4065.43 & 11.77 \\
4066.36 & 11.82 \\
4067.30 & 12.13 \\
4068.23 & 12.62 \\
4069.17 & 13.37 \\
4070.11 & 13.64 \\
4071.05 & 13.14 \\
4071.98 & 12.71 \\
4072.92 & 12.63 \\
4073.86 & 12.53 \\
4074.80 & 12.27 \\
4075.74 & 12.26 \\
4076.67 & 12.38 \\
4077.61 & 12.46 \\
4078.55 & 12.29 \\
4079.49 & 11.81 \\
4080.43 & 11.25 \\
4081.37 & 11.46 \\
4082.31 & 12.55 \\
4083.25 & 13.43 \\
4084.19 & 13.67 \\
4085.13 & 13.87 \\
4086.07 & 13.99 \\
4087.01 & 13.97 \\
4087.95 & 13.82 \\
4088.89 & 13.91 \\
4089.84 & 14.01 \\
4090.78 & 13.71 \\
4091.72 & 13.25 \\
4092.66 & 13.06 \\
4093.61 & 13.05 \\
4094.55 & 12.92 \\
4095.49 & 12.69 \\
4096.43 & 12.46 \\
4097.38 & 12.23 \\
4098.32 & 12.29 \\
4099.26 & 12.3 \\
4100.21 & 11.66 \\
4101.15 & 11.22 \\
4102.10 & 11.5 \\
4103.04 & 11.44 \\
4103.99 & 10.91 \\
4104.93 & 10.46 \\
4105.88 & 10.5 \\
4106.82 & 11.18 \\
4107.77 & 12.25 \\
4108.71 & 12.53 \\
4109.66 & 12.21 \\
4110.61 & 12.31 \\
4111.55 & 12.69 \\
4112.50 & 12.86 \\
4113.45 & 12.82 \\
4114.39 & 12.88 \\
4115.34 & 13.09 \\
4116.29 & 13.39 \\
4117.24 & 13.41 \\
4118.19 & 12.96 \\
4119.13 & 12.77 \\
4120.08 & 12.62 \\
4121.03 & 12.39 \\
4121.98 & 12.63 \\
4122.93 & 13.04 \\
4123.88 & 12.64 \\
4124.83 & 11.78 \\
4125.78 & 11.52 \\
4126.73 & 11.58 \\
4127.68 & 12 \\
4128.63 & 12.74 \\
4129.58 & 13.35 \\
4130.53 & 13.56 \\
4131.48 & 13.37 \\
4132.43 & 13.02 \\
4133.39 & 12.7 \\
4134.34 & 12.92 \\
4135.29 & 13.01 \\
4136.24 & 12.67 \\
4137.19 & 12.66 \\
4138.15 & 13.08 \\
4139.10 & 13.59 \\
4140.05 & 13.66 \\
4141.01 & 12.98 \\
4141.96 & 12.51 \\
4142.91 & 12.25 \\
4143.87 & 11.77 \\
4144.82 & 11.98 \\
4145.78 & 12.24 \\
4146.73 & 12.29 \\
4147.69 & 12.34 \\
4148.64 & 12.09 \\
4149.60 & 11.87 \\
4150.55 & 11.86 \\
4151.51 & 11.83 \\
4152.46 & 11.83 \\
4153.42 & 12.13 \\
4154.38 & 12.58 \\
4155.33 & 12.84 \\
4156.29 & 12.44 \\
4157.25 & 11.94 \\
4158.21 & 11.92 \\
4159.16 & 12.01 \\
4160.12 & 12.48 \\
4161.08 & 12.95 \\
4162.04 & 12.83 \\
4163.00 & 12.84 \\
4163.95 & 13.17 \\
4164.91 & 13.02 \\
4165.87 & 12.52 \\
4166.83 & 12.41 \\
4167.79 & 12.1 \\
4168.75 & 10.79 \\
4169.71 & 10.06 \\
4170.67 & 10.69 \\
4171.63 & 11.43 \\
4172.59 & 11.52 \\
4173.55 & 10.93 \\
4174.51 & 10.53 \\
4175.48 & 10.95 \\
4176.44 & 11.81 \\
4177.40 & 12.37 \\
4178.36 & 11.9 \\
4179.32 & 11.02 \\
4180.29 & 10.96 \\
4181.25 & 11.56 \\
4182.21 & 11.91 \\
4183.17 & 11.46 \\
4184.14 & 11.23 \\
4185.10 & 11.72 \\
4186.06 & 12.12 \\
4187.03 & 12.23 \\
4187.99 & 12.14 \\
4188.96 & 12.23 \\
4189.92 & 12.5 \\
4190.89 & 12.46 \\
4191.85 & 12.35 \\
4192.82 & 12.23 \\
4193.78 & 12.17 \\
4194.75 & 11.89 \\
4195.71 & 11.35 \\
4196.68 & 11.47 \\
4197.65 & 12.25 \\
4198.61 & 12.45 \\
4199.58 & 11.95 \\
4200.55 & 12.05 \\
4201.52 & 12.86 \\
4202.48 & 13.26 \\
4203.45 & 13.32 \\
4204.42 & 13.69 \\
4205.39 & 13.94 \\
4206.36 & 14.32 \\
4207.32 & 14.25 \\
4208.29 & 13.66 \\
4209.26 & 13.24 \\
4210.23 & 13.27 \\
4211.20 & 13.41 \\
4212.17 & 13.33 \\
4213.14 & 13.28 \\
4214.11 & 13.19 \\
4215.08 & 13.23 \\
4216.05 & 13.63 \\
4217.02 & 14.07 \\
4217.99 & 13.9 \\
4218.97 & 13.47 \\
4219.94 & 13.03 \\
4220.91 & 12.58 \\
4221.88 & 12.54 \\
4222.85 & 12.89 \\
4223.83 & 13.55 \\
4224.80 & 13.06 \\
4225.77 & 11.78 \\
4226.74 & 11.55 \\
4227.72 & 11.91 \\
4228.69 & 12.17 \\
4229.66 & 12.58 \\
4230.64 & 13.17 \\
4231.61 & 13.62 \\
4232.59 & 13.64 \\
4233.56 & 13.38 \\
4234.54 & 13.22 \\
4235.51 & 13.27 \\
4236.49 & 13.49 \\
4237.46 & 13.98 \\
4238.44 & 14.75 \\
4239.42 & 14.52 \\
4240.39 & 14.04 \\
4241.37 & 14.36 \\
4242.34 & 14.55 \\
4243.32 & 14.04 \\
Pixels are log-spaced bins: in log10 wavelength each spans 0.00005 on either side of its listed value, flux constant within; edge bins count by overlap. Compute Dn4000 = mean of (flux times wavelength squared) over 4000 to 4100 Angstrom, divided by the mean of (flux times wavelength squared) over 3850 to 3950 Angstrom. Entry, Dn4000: 2.05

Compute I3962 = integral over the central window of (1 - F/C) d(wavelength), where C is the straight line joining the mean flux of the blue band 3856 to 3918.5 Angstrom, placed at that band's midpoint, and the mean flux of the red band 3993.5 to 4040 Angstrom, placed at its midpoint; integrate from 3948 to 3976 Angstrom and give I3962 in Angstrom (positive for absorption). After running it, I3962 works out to 8.9 Angstrom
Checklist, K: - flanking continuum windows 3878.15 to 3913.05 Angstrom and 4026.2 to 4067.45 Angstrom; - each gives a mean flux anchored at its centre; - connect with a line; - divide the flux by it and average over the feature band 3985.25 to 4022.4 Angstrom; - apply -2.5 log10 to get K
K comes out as -0.209 mag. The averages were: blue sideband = 7.79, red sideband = 12.2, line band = 13.2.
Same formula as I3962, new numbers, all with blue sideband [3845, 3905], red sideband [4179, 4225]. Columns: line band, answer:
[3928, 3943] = 6.3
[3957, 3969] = 2.0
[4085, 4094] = -2.7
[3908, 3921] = -3.6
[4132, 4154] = -1.8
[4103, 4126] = -2.7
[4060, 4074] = -3.2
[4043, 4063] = -4.8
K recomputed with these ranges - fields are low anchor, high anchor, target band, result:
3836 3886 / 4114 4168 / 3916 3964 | 0.118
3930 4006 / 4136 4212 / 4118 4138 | -0.109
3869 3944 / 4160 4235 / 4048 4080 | -0.240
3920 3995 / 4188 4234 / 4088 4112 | -0.164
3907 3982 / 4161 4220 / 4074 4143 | -0.186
